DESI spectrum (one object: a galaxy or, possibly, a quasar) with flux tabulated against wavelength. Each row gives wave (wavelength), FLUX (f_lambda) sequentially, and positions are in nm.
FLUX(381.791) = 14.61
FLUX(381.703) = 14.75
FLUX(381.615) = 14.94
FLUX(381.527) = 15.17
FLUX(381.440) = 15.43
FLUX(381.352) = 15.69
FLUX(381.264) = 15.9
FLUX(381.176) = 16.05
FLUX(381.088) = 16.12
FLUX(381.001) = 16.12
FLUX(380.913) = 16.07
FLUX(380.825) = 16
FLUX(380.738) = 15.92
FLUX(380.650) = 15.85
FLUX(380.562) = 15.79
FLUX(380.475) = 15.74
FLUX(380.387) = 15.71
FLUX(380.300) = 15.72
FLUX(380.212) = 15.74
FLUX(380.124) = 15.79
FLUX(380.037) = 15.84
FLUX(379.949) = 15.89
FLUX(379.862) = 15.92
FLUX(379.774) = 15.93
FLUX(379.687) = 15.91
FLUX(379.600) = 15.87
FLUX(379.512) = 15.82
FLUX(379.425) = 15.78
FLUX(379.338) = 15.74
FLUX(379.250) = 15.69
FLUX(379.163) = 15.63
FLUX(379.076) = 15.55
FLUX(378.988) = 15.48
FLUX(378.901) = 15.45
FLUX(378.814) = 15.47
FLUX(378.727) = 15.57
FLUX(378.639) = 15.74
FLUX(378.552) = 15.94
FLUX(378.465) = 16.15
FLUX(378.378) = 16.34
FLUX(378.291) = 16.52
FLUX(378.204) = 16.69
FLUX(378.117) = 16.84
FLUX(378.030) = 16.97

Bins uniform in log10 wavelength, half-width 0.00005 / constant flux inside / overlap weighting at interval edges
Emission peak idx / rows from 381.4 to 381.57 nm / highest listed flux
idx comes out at 15.43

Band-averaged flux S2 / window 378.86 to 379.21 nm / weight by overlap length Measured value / 15.5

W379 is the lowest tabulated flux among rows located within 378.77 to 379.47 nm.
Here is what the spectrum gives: 15.45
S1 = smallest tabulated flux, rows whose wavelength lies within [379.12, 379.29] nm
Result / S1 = 15.63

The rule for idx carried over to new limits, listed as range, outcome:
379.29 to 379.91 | 15.93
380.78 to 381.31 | 16.12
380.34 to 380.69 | 15.85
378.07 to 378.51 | 16.84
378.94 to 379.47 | 15.78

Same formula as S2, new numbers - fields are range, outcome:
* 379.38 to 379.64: 15.8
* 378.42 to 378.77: 15.8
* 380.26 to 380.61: 15.8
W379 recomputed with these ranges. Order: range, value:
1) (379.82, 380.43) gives 15.71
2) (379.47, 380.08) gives 15.82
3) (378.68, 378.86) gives 15.47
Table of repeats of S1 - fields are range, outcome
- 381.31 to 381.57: 15.17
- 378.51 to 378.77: 15.57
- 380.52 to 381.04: 15.79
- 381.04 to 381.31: 15.9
